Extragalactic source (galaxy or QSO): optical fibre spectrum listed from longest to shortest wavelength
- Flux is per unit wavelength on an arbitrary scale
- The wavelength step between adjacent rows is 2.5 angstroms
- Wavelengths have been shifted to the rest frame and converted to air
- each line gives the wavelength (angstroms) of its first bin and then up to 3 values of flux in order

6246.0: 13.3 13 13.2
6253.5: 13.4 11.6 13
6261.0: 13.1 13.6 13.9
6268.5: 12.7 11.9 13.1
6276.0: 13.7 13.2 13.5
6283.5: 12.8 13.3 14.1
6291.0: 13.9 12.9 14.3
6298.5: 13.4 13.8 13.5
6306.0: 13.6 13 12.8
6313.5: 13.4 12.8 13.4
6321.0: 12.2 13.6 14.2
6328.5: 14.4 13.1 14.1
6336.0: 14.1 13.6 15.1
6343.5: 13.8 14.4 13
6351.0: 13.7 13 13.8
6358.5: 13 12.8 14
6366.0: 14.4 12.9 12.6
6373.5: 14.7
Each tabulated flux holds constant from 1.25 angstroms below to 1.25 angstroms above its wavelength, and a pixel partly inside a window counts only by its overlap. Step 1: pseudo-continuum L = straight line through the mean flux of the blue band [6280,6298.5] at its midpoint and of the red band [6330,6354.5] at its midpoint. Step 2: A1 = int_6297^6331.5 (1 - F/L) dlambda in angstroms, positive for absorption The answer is 0.7 angstroms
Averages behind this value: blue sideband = 13.5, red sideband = 13.8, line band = 13.4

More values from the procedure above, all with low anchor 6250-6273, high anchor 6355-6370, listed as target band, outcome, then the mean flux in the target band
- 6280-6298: -0.63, 13.5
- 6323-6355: -1.25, 13.9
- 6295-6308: -0.52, 13.7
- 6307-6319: 0.12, 13.1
